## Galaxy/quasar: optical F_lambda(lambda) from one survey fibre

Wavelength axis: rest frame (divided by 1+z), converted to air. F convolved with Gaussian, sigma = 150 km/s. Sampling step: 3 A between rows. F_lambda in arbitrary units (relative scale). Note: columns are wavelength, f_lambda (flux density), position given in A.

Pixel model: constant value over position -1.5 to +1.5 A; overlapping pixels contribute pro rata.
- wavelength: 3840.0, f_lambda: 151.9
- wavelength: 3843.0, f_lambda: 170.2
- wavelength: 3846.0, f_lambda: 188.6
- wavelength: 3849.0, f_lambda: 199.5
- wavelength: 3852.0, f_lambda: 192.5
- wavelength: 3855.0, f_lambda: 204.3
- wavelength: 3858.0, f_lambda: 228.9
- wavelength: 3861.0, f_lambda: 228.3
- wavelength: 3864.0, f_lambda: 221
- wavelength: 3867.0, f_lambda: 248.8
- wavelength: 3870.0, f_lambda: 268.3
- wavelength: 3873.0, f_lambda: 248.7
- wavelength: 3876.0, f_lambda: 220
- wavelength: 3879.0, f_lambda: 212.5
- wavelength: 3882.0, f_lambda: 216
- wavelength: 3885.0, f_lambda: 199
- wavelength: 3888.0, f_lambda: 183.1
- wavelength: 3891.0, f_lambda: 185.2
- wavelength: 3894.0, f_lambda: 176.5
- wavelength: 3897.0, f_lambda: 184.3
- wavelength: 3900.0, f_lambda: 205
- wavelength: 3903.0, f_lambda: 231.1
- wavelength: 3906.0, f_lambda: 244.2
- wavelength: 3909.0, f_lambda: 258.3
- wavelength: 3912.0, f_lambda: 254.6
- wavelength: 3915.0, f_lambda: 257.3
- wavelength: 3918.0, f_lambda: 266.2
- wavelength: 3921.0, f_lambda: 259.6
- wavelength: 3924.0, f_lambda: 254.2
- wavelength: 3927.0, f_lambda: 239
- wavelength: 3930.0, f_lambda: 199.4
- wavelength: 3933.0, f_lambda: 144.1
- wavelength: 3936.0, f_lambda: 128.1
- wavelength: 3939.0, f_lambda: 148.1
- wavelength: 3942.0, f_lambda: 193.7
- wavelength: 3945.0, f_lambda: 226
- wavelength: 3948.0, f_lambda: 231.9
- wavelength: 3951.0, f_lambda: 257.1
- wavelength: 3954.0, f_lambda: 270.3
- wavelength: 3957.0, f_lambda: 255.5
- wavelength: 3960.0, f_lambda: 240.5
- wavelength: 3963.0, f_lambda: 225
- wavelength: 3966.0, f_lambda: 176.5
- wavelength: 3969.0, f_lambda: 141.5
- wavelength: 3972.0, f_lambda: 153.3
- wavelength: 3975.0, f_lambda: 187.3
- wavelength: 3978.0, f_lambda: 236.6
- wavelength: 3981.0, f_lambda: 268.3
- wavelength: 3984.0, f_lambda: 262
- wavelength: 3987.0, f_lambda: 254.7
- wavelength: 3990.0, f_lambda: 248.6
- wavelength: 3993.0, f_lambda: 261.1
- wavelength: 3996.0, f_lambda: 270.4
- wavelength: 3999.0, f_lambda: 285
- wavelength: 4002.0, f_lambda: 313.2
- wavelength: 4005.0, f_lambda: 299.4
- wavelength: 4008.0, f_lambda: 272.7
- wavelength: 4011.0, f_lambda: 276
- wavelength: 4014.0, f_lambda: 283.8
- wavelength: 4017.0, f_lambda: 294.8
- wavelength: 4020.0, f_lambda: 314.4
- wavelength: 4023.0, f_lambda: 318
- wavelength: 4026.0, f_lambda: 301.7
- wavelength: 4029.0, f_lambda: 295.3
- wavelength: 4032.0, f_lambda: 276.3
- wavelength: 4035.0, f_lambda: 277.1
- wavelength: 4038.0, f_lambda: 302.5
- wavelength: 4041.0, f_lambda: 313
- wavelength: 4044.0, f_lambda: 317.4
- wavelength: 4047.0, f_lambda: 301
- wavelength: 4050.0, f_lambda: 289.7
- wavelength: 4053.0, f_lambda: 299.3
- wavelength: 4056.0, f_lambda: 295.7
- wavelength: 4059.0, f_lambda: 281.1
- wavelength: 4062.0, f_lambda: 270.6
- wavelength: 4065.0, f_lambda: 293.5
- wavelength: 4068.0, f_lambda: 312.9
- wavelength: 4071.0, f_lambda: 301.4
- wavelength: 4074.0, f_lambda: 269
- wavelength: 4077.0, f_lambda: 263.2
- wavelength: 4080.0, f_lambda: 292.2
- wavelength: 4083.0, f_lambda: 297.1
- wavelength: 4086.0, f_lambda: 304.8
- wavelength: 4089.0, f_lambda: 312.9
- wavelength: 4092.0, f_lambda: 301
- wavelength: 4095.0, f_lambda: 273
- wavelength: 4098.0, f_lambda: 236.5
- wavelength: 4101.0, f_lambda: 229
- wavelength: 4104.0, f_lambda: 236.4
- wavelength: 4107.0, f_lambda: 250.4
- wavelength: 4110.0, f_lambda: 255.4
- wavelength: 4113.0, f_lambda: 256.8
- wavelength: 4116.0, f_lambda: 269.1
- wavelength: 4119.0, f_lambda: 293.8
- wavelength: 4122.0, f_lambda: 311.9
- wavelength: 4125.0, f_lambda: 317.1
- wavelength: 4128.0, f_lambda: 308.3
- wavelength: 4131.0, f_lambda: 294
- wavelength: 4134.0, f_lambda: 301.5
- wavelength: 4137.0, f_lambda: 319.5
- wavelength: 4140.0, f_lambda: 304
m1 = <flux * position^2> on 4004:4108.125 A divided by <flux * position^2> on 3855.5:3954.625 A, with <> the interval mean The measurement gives 1.41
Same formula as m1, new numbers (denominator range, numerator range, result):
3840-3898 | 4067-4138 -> 1.53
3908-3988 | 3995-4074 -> 1.39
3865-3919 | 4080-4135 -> 1.39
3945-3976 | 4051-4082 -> 1.41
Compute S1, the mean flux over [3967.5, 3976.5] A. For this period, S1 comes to 161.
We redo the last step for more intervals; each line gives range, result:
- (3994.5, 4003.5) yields 290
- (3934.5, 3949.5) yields 186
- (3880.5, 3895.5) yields 192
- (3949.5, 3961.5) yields 256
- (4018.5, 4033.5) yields 301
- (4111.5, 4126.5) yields 290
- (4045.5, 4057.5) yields 296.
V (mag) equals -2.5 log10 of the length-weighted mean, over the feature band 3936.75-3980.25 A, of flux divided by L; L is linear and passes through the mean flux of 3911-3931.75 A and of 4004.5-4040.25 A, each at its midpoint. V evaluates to 0.24 mag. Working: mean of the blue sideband 246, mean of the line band 210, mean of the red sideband 293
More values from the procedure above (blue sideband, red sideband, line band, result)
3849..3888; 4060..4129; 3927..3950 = 0.27 mag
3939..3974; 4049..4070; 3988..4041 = -0.12 mag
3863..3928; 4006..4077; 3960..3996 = 0.19 mag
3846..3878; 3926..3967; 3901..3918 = -0.16 mag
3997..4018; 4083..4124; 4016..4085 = -0.05 mag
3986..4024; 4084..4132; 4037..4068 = -0.06 mag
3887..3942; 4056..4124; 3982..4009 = -0.13 mag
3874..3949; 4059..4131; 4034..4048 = -0.16 mag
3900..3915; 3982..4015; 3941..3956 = 0.09 mag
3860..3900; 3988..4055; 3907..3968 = 0.10 mag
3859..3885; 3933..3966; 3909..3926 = -0.17 mag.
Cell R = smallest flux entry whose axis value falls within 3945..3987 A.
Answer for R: 141.5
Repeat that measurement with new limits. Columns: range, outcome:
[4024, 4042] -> 276.3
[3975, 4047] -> 187.3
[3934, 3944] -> 128.1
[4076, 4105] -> 229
